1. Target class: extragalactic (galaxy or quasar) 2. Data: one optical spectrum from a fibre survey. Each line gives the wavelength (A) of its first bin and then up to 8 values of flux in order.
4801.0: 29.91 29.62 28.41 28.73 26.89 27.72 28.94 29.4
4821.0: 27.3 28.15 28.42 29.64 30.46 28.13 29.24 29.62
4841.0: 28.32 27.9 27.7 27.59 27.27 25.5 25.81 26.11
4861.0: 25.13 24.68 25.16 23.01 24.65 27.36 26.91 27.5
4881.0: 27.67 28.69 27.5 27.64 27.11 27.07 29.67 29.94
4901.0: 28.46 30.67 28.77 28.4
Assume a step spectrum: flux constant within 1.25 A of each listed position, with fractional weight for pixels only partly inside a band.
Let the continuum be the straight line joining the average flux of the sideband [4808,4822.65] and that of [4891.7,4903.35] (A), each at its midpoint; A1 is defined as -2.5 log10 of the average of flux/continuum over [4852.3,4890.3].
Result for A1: 0.10 mag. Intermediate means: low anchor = 28.1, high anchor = 28.9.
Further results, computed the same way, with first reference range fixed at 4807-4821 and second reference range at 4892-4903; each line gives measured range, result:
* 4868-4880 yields 0.103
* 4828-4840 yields -0.037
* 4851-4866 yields 0.121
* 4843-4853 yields 0.041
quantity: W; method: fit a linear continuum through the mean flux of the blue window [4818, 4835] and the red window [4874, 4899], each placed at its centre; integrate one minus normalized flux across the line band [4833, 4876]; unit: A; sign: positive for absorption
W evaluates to 2.6 A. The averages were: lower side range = 28.8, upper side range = 27.9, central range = 26.6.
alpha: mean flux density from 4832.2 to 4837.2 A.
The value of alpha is 28.7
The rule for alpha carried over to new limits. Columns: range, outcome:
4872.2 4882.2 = 27.3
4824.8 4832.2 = 29.5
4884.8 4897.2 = 27.8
